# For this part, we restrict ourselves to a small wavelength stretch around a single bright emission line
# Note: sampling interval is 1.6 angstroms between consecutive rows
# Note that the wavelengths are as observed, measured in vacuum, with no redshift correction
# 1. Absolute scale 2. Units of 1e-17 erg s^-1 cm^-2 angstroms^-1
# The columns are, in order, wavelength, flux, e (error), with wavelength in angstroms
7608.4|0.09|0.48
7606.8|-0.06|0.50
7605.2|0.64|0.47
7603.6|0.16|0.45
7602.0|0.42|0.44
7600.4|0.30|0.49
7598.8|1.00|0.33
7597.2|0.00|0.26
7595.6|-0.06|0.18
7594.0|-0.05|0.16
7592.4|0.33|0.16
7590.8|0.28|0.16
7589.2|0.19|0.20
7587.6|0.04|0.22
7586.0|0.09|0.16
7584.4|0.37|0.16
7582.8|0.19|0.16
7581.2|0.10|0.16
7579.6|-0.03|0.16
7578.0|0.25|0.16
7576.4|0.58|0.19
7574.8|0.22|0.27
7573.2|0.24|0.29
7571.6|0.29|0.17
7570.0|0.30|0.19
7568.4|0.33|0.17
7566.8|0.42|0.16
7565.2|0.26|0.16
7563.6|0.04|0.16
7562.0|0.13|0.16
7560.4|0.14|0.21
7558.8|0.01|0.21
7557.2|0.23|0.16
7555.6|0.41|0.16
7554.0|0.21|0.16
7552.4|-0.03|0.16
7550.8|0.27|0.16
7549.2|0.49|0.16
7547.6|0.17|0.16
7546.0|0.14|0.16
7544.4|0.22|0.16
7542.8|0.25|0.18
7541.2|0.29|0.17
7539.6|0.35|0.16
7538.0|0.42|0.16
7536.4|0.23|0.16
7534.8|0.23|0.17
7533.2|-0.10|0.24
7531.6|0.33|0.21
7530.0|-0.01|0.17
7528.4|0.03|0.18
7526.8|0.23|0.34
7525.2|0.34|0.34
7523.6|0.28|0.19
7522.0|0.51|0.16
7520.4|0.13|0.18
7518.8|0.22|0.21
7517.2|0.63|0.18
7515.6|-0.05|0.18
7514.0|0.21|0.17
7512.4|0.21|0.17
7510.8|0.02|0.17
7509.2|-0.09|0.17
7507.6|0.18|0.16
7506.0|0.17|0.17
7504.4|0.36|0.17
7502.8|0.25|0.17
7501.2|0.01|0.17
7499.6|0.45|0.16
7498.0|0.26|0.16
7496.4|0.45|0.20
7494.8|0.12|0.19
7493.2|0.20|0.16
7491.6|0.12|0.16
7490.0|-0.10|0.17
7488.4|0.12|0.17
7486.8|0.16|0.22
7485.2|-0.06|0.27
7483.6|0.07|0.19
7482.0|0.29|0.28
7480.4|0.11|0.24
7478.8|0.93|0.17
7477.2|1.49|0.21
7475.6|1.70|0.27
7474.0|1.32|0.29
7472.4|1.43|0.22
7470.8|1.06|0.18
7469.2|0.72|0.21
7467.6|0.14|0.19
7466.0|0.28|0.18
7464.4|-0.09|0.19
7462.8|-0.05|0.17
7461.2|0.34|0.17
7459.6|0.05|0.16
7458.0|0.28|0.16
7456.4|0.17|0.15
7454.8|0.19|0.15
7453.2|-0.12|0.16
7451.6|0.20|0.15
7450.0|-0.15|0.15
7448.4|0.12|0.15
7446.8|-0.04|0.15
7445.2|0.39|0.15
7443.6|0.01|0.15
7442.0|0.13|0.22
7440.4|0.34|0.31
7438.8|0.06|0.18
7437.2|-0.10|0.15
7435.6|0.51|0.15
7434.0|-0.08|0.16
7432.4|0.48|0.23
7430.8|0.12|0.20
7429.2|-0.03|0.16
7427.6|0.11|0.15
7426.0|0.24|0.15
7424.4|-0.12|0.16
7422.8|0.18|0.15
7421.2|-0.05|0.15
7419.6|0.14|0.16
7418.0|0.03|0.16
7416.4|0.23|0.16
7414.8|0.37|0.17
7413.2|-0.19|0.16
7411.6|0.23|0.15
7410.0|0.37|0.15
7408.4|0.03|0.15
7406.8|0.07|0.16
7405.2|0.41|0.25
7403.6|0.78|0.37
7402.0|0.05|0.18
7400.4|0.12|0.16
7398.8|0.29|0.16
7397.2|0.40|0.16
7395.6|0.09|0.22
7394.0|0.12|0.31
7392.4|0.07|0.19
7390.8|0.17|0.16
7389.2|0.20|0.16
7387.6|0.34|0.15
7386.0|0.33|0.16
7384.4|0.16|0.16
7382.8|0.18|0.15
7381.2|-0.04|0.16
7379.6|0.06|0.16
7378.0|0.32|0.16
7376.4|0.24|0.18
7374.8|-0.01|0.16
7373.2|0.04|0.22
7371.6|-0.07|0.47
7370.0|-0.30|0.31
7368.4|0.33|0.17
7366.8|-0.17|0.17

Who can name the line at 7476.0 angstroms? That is [O II] 3727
